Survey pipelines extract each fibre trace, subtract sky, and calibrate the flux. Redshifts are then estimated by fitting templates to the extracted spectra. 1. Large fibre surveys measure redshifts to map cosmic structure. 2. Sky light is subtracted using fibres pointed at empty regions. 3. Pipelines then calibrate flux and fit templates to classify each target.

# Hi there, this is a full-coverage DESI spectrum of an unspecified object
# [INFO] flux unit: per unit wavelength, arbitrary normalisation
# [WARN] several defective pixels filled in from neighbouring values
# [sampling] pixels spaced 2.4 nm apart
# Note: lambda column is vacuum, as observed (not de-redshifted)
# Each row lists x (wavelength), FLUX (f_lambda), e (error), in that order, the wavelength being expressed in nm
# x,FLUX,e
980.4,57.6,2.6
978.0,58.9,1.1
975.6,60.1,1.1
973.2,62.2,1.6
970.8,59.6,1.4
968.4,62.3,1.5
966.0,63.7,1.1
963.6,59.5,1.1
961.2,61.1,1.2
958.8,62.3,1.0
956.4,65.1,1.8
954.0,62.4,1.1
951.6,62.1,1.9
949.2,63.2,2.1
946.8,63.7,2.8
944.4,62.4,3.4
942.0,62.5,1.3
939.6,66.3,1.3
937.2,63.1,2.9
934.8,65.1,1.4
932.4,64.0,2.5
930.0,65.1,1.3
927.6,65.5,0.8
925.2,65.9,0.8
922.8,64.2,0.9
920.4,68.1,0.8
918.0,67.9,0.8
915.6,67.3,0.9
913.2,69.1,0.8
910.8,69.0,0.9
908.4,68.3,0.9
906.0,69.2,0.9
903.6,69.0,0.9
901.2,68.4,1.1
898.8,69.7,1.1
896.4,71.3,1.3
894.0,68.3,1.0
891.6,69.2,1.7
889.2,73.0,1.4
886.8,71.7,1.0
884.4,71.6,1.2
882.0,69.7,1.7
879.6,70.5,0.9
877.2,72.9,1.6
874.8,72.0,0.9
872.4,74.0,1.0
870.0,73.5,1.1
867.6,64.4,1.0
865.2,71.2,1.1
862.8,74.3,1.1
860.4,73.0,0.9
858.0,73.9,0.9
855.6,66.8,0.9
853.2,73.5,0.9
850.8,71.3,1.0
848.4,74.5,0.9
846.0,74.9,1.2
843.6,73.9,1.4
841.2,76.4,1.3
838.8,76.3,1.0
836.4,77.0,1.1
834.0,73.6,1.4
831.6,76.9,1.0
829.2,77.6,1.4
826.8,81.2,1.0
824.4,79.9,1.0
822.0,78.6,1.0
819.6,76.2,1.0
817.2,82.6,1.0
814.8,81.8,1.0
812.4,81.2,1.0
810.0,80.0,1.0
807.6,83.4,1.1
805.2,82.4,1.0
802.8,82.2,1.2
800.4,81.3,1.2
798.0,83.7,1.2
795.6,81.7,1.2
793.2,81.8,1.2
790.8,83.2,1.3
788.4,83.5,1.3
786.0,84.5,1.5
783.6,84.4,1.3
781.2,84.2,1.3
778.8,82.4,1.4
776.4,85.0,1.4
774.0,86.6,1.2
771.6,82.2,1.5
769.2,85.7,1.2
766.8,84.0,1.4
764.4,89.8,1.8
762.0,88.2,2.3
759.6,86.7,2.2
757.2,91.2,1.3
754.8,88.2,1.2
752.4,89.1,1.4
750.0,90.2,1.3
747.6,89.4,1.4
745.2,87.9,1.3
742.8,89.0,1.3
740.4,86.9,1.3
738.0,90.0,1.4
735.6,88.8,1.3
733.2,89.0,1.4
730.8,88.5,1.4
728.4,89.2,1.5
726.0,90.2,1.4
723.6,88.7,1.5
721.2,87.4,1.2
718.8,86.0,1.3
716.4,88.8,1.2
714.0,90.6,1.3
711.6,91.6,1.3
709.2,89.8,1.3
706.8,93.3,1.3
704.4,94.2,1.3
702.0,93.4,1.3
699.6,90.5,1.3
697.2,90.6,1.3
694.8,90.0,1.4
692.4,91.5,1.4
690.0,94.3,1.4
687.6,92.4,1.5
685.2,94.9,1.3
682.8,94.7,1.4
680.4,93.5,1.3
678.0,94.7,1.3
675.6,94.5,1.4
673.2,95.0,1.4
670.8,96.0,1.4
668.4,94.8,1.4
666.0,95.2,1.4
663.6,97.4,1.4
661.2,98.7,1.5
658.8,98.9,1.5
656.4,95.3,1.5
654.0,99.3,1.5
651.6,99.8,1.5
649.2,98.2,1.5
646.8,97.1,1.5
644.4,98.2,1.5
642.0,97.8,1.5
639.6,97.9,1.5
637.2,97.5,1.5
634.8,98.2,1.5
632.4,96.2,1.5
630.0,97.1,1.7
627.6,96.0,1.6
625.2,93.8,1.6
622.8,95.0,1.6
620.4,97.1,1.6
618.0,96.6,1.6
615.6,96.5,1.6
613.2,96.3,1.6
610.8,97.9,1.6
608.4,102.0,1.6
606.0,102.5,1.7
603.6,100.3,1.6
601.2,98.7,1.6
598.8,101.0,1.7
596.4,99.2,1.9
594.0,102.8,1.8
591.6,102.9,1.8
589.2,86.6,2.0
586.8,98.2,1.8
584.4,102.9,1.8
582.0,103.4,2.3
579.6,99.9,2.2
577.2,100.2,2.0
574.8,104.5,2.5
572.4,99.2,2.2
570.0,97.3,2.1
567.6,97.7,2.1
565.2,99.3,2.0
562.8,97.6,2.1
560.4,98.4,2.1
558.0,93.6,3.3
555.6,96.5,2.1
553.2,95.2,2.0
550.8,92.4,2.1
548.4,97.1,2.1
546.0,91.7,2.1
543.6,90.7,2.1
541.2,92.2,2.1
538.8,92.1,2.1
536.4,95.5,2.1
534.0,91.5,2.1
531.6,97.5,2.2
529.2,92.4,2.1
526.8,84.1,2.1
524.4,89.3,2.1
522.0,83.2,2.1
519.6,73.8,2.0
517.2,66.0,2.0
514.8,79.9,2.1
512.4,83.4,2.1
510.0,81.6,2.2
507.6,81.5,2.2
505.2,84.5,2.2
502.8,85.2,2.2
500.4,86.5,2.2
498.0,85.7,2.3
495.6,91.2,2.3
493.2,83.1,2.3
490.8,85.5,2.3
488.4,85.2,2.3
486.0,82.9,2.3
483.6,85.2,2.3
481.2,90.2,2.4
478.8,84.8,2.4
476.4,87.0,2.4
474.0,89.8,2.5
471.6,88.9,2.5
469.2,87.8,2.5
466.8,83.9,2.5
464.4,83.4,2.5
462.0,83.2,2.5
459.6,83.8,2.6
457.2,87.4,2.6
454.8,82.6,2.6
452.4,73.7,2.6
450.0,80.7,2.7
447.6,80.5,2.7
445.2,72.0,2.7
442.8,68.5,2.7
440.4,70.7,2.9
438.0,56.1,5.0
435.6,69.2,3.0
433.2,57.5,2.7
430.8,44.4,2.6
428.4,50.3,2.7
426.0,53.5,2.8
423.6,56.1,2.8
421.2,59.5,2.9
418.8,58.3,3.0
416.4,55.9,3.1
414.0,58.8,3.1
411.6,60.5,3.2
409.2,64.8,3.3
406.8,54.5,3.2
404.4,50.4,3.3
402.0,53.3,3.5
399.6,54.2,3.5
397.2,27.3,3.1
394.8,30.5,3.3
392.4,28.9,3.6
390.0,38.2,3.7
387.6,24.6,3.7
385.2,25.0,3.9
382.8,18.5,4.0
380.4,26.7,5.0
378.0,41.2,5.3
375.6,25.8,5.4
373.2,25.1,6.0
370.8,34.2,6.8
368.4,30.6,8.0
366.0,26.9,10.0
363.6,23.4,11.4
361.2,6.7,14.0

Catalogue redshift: 0.00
